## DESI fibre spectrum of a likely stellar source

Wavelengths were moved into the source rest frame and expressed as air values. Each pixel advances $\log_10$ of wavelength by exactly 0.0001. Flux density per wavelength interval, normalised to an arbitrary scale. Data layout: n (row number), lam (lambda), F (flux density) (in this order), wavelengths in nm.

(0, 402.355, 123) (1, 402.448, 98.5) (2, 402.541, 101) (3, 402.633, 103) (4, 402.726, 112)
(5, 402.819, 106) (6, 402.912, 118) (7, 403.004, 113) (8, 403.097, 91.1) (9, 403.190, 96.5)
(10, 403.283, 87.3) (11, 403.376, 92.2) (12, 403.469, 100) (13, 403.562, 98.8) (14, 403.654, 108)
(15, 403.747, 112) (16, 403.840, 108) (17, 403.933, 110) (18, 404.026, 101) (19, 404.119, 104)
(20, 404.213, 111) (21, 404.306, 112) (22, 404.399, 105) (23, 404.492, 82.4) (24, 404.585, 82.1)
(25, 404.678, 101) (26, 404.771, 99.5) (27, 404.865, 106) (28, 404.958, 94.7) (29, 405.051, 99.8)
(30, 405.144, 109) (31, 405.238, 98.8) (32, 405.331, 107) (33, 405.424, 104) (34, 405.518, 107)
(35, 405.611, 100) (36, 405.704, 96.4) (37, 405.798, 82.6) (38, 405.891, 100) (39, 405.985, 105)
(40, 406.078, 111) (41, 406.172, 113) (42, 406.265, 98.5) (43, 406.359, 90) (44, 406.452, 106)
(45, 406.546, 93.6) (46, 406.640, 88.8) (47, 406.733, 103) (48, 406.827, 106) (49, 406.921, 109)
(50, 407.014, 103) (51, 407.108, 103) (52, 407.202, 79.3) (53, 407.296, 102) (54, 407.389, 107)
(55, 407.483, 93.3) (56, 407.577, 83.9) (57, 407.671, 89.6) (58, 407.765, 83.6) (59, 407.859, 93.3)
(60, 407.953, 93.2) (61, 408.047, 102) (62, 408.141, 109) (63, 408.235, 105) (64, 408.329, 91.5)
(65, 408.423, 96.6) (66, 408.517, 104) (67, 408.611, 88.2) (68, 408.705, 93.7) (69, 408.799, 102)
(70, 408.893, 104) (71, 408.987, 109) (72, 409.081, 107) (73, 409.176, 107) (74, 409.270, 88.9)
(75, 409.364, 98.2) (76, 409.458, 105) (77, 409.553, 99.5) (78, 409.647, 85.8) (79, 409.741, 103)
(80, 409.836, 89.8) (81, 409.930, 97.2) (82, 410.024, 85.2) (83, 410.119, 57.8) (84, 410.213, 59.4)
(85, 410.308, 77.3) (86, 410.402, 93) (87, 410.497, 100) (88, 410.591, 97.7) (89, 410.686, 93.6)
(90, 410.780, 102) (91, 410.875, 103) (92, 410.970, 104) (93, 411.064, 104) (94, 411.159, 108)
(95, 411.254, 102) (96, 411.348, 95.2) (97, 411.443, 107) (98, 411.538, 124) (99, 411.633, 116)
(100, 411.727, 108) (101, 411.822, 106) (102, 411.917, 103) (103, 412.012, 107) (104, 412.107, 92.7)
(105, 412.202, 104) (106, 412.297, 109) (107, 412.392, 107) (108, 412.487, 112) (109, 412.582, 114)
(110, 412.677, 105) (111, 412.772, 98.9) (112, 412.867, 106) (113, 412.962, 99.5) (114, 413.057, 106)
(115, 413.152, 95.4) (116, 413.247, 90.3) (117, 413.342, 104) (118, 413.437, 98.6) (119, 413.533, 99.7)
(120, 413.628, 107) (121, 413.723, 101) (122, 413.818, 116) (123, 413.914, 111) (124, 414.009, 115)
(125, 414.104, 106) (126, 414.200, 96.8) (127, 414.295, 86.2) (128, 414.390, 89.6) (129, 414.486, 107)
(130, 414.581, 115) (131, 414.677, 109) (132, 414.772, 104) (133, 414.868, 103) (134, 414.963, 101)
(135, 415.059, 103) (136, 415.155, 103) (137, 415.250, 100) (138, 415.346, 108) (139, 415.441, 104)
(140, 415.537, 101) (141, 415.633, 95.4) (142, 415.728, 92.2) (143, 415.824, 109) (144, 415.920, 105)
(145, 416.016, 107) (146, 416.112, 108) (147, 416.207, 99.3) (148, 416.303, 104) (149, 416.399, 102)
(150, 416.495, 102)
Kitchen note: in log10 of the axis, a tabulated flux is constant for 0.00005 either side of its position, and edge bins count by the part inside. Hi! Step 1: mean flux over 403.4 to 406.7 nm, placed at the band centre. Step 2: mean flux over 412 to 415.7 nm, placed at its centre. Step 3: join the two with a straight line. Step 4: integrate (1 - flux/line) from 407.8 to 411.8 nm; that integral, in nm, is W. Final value 0.18 nm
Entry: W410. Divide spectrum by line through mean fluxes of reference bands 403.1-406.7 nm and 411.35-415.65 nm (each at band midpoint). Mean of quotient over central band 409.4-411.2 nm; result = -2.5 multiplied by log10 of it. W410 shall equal 0.11 mag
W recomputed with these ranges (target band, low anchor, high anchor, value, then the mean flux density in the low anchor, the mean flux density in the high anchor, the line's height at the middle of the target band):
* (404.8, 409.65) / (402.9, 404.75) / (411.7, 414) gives 0.15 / 101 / 104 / 102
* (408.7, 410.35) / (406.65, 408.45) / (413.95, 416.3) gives 0.10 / 97.4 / 103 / 98.8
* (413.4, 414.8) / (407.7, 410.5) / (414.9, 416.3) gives -0.05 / 94.2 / 103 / 101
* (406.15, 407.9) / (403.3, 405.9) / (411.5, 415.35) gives 0.09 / 101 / 104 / 102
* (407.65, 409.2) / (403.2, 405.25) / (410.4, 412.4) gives 0.06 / 101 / 104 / 103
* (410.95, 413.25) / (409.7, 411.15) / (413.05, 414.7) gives -0.20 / 91.5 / 103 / 97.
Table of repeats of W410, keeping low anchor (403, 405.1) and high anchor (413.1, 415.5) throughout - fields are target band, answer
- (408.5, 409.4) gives 0.016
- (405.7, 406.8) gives 0.019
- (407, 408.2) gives 0.065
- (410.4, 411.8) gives -0.022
